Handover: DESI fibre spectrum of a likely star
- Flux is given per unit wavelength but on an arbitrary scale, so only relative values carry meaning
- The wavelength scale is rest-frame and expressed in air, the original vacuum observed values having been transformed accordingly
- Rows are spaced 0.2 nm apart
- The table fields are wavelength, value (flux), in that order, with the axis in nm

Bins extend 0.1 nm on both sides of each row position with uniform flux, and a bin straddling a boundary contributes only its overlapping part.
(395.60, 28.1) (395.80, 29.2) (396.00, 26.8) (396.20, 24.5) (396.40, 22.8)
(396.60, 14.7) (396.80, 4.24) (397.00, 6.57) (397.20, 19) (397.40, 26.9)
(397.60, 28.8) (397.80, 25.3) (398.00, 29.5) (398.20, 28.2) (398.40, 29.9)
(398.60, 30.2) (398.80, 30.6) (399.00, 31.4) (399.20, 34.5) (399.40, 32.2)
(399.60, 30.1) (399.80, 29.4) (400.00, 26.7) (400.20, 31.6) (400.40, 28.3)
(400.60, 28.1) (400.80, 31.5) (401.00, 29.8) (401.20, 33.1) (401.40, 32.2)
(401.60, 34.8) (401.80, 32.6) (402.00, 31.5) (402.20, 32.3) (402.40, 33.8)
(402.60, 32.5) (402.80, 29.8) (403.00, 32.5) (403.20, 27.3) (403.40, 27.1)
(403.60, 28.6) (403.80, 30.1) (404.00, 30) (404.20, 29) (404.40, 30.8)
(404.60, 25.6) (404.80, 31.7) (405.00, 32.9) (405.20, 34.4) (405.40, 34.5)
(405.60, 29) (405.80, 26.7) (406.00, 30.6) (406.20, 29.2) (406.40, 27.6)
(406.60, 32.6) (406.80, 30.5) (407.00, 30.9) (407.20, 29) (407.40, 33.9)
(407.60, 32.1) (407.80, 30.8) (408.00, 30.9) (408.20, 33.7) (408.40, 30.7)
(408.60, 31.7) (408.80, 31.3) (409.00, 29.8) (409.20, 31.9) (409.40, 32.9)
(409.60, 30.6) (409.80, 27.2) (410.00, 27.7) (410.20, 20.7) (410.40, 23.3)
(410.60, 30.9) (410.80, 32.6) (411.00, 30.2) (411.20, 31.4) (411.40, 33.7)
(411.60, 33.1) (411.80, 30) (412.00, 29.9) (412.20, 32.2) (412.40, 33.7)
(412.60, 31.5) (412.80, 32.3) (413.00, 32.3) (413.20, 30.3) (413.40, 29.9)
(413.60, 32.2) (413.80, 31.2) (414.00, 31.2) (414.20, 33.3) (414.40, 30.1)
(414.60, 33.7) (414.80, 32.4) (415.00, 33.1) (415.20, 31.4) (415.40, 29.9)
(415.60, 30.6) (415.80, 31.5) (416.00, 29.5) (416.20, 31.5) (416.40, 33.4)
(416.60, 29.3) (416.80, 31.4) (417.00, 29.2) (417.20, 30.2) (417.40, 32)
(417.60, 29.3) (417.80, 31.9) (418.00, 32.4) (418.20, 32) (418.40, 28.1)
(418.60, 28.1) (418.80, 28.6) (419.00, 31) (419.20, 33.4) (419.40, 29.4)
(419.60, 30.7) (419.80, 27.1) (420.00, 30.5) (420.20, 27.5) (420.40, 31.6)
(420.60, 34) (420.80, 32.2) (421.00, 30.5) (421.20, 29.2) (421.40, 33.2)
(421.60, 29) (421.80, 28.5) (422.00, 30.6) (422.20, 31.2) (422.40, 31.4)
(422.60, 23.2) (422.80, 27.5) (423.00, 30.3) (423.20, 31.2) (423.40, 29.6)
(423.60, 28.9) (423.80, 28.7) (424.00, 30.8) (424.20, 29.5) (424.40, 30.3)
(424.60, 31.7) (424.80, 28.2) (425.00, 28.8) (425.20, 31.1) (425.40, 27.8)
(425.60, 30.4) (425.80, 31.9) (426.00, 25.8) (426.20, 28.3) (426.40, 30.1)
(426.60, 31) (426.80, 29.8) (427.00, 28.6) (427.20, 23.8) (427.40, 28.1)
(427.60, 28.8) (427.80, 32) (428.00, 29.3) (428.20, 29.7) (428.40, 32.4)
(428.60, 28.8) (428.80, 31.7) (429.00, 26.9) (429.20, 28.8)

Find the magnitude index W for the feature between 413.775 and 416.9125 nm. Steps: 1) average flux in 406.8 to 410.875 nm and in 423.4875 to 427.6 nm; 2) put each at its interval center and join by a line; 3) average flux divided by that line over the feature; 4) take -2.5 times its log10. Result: -0.061 mag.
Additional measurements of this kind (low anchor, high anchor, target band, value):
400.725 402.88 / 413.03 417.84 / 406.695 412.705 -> 0.034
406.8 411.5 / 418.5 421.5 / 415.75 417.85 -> -0.013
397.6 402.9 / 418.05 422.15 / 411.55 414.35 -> -0.040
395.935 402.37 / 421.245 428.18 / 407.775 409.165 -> -0.114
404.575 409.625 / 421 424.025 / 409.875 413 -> 0.013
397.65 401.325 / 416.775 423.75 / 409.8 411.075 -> 0.098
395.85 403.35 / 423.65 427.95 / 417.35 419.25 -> -0.061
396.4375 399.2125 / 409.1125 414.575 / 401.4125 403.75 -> -0.190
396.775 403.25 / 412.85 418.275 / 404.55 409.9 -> -0.030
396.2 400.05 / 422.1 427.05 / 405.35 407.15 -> -0.133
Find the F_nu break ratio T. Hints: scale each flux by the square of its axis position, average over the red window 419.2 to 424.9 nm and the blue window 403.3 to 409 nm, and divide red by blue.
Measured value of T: 1.1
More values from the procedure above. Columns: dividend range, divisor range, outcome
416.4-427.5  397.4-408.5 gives 1.07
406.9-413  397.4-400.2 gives 1.09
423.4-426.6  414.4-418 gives 0.99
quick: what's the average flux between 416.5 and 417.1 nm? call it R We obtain 30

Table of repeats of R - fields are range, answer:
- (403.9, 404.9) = 29.4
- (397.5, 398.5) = 28.3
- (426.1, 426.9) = 29.8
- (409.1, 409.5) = 32.4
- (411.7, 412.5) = 31.4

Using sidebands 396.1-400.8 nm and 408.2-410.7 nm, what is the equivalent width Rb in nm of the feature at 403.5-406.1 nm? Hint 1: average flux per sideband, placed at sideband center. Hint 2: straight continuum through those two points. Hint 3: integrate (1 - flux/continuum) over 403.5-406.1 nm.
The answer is -0.23 nm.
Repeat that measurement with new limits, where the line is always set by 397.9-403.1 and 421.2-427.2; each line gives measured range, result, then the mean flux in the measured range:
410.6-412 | -0.06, 31.6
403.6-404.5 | 0.03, 29.8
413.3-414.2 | -0.04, 31.4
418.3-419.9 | 0.01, 29.5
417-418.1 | -0.04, 31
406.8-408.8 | -0.06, 31.5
